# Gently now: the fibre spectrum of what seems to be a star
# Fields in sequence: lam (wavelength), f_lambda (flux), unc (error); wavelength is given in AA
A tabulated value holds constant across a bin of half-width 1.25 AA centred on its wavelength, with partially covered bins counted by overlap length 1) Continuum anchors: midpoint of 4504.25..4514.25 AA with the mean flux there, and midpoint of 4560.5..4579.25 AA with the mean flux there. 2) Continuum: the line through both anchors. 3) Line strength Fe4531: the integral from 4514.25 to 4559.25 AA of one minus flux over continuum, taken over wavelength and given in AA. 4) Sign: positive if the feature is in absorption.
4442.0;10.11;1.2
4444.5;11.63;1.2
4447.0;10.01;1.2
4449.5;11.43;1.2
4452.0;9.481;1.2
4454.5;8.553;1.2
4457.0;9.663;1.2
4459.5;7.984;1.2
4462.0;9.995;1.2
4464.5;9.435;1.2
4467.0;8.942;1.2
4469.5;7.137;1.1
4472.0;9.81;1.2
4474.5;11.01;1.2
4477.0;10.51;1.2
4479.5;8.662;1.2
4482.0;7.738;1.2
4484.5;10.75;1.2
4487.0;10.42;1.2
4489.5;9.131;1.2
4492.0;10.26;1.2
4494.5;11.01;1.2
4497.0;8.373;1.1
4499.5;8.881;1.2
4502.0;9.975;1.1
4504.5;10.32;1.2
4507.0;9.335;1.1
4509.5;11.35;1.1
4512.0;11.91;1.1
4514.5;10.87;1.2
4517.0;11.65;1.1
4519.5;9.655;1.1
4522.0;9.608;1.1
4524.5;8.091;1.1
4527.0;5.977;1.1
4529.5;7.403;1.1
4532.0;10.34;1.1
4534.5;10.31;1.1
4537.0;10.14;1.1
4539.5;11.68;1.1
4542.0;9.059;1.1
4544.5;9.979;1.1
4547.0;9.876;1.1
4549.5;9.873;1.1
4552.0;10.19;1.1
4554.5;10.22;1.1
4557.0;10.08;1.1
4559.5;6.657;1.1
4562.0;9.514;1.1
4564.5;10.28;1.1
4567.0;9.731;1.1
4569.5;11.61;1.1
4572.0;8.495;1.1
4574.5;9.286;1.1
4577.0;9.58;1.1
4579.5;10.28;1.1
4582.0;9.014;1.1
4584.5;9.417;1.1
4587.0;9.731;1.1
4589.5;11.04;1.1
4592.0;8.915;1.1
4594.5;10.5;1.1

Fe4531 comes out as 3.00 AA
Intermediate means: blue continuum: 10.8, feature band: 9.63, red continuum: 9.77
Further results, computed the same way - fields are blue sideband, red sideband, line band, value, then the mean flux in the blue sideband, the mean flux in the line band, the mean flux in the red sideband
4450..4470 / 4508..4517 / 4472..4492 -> 0.5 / 9.06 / 9.78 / 11.4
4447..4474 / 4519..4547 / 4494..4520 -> -2.7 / 9.33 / 10.3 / 9.31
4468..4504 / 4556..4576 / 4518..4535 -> 1.4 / 9.56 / 8.74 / 9.45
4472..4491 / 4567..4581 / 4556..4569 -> 0.6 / 9.76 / 9.37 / 9.82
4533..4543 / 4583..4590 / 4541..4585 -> 2.1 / 10.3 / 9.63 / 9.92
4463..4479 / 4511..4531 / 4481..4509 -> -0.9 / 9.44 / 9.72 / 9.38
